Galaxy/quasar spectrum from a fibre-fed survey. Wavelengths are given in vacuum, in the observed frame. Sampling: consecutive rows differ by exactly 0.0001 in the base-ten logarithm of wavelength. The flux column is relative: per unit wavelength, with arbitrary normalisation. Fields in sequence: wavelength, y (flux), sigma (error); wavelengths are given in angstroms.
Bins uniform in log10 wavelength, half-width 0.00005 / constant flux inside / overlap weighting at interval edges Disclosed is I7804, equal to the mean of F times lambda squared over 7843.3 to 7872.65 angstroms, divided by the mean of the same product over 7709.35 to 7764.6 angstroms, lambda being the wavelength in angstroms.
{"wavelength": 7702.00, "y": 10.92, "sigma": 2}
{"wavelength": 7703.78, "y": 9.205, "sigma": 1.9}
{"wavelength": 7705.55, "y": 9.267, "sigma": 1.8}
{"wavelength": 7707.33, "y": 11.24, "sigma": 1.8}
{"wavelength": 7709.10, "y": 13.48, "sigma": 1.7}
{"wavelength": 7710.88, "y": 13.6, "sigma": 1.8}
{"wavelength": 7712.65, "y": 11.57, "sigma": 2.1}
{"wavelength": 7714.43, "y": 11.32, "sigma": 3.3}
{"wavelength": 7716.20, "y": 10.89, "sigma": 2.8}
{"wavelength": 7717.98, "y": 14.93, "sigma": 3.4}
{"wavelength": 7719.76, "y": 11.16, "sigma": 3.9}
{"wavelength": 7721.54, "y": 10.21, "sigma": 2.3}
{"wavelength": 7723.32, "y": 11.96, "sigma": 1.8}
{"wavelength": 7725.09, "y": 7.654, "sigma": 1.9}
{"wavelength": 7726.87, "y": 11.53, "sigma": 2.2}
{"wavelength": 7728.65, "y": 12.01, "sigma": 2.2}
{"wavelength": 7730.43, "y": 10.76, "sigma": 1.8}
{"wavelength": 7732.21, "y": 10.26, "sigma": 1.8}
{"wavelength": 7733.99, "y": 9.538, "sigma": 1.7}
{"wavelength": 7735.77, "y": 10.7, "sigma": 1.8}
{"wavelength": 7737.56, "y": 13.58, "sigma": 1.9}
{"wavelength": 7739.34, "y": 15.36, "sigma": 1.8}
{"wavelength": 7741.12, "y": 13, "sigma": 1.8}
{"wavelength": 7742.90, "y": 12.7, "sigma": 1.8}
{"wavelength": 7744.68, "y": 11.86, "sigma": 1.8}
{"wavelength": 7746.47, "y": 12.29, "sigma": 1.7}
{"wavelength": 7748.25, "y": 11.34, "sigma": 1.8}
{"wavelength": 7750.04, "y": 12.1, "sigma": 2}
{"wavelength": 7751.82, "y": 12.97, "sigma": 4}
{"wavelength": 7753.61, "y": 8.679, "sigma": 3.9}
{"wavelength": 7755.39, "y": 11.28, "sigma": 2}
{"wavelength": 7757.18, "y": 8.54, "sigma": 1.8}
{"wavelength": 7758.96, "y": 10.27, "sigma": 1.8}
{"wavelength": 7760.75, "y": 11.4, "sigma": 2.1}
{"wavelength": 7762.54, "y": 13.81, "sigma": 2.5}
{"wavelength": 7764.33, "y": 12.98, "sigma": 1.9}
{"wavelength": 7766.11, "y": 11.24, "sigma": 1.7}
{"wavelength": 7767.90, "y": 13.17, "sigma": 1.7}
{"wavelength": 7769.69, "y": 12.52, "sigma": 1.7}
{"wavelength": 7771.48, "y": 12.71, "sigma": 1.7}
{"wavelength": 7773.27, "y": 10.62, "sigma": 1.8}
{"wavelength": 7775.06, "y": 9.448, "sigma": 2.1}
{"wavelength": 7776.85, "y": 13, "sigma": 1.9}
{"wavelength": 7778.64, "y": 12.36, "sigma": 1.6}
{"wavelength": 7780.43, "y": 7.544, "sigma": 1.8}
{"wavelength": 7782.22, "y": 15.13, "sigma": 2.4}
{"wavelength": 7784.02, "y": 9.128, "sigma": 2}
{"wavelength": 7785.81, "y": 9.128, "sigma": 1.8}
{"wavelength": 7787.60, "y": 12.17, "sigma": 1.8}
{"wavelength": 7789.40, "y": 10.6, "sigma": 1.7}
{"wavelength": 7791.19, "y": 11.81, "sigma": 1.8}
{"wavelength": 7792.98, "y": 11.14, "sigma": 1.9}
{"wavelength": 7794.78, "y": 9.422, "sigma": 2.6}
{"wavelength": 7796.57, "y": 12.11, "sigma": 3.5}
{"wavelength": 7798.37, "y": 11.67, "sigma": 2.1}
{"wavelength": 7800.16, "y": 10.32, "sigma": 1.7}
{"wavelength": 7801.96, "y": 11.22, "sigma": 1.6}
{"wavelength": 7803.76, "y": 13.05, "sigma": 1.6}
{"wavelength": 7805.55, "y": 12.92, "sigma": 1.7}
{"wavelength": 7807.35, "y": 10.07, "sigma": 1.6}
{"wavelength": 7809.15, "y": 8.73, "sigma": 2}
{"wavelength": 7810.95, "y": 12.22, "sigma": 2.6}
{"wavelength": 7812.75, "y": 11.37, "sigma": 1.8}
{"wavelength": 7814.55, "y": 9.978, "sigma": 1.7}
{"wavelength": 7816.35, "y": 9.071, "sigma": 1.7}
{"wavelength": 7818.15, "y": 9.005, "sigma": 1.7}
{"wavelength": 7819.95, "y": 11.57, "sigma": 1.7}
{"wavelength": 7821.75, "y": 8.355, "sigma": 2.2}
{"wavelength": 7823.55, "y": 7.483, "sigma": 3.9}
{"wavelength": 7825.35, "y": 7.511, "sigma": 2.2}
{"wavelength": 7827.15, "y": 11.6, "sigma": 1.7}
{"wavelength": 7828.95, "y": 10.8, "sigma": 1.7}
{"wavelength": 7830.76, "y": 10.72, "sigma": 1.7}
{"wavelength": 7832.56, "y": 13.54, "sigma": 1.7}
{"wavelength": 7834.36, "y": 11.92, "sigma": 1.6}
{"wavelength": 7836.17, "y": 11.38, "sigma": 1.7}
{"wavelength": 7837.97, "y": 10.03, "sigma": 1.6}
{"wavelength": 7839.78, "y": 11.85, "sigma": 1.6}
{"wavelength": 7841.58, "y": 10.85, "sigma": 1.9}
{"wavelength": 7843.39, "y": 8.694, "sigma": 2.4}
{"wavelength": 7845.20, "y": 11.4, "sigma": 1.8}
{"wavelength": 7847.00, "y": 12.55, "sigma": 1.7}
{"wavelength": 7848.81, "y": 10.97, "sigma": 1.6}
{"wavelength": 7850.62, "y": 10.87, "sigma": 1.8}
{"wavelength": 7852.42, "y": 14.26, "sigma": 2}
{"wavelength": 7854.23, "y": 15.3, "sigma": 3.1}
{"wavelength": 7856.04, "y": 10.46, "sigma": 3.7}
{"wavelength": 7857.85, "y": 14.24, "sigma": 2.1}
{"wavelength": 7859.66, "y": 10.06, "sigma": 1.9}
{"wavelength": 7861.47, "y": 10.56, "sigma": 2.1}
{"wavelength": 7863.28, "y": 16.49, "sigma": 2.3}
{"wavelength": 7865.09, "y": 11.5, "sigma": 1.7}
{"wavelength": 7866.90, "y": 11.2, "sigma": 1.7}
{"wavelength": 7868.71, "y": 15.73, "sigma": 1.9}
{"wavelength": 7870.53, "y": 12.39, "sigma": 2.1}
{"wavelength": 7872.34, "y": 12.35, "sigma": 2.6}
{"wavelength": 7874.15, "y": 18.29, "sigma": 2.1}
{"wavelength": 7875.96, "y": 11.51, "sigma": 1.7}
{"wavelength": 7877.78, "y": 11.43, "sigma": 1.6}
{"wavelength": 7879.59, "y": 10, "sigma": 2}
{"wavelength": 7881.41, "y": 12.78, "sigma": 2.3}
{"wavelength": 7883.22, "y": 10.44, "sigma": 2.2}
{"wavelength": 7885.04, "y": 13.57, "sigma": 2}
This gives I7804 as 1.10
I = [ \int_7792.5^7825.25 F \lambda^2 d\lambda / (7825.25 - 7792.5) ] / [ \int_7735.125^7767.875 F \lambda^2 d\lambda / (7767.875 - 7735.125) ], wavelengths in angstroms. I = 0.89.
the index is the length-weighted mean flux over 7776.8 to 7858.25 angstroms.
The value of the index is 11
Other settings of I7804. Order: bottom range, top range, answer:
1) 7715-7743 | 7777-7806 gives 0.99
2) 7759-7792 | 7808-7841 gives 0.91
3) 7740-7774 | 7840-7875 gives 1.09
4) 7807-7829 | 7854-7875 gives 1.36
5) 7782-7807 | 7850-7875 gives 1.18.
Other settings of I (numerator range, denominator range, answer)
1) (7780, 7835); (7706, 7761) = 0.95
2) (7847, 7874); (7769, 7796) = 1.17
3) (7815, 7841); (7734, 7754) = 0.87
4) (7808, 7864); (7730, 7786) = 0.98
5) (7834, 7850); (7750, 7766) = 1.00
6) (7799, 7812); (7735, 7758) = 0.96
